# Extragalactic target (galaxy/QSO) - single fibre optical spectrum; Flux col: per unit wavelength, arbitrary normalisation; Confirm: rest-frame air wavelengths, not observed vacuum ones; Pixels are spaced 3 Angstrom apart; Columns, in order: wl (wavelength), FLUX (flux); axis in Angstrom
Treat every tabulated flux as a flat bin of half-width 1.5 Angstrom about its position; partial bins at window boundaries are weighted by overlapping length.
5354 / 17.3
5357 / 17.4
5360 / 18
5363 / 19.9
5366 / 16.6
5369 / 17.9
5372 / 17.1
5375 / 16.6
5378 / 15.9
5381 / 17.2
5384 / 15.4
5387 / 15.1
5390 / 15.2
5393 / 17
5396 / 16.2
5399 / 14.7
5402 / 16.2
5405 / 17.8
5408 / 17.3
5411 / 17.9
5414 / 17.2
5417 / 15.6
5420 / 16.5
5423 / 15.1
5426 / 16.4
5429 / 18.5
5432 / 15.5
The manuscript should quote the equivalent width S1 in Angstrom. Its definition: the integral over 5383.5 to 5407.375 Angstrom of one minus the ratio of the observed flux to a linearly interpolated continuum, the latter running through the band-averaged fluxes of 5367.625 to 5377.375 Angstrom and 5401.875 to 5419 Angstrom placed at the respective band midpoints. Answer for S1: 1.5 Angstrom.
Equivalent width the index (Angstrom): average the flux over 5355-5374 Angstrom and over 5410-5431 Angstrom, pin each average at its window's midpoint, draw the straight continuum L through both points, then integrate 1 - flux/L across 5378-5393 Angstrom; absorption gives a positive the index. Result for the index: 1.3 Angstrom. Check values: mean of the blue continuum 17.8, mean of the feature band 15.9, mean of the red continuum 16.7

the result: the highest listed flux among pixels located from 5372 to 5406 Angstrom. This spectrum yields 17.8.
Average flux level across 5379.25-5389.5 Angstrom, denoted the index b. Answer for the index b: 15.8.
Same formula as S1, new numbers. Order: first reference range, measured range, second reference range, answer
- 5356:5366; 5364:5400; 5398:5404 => 1.2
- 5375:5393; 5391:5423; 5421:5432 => -0.6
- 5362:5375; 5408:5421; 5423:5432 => 0.1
